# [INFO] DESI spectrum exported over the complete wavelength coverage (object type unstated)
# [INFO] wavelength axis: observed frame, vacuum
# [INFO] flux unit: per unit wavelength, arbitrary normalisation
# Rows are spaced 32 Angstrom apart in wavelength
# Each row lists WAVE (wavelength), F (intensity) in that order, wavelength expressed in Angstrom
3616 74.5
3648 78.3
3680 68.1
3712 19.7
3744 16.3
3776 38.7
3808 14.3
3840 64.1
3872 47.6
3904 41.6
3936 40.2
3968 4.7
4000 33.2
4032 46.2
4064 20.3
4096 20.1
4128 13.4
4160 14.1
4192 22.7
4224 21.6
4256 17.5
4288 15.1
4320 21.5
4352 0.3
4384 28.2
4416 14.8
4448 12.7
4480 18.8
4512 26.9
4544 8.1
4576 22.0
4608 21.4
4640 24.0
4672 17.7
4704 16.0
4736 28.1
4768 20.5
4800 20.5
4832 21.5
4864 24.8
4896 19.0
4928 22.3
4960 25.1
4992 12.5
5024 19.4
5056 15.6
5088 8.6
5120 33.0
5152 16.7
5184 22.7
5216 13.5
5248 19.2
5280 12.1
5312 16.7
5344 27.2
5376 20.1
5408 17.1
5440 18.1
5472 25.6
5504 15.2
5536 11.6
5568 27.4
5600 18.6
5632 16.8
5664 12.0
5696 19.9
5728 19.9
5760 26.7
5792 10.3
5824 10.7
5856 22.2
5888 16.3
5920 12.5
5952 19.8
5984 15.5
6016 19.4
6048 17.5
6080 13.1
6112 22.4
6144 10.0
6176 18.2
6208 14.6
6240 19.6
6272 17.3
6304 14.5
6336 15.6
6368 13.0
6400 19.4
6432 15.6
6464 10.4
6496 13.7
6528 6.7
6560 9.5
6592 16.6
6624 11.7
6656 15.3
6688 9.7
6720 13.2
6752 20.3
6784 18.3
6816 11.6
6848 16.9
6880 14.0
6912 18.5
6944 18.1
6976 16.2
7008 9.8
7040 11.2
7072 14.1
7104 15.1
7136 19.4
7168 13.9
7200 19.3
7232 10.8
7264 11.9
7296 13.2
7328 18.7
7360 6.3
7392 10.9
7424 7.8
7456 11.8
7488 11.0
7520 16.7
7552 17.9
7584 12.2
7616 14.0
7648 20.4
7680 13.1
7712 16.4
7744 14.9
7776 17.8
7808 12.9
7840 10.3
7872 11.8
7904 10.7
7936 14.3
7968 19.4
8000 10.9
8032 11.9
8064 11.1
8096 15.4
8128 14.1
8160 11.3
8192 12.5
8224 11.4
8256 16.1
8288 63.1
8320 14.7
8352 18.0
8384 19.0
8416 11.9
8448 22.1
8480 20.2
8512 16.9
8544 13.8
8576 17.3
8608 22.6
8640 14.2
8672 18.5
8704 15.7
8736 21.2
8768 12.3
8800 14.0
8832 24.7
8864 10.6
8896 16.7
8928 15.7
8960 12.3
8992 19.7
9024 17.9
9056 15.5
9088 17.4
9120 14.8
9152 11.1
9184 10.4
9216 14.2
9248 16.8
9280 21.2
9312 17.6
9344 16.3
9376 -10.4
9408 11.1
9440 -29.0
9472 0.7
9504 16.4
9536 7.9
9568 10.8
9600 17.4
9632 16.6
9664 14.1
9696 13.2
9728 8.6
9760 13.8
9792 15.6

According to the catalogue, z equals 1.225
